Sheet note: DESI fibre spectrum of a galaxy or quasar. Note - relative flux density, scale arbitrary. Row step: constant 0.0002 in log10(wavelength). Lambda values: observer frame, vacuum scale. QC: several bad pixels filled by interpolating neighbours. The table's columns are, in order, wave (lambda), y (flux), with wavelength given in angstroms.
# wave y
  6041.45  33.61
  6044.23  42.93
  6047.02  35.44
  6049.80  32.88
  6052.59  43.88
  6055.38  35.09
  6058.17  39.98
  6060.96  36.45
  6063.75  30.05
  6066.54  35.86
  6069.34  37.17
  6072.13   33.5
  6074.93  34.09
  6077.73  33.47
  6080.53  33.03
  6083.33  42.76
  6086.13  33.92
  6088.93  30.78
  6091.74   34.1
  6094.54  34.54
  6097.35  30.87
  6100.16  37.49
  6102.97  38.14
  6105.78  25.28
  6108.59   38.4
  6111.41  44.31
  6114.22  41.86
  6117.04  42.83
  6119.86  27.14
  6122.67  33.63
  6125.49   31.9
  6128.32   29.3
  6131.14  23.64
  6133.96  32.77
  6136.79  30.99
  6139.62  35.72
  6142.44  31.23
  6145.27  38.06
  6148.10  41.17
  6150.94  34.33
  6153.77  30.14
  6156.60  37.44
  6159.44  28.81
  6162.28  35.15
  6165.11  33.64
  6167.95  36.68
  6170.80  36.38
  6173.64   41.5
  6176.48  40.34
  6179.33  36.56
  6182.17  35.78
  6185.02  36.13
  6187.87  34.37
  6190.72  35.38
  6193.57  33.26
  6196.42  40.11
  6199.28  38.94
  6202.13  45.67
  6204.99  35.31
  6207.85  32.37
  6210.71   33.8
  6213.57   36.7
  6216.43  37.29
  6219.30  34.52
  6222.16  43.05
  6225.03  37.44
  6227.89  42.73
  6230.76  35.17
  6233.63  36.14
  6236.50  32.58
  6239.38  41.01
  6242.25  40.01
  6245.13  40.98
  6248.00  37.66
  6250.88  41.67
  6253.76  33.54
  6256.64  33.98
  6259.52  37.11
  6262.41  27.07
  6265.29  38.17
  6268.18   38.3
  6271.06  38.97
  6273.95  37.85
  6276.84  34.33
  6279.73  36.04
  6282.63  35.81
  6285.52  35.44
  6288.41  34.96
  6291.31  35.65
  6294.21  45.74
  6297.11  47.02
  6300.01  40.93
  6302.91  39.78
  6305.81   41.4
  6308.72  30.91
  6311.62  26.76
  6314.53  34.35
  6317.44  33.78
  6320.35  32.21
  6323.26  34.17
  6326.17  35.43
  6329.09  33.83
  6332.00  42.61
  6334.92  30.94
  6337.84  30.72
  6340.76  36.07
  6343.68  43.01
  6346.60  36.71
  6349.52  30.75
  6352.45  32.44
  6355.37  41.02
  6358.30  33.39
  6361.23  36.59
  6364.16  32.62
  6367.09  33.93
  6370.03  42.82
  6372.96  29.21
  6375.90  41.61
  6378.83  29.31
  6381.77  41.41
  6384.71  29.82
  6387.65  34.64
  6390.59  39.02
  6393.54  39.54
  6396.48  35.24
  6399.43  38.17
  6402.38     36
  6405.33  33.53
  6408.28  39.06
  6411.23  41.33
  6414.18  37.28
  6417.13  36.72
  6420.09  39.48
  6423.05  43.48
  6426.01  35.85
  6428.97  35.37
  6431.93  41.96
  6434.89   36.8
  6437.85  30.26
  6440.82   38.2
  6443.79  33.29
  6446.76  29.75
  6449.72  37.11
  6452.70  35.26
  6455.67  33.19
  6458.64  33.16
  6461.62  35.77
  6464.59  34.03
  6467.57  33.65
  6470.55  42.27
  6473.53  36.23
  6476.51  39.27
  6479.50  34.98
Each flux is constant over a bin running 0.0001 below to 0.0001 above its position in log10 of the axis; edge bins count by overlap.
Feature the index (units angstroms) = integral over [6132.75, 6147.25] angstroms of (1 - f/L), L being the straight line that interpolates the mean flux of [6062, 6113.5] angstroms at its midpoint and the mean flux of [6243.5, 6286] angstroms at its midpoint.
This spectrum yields 0.6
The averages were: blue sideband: 35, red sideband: 36.5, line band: 34.1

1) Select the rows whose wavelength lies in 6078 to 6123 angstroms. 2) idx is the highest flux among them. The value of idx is 44.31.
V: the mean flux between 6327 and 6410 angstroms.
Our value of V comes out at 35.9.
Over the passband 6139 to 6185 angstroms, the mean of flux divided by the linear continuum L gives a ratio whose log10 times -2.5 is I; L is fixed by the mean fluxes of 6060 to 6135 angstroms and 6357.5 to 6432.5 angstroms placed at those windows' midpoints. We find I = -0.03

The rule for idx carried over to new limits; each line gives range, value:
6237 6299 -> 47.02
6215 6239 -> 43.05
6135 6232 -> 45.67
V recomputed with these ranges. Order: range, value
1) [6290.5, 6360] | 36.2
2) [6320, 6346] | 35.6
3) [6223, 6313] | 37.3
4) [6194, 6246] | 37.9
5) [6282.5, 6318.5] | 37.2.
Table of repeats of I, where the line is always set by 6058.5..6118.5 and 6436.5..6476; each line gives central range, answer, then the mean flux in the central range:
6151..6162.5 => 0.09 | 32.8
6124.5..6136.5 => 0.21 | 29.4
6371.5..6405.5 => -0.02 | 35.7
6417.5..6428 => -0.12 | 39.1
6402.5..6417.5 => -0.08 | 37.5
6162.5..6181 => -0.05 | 37.4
